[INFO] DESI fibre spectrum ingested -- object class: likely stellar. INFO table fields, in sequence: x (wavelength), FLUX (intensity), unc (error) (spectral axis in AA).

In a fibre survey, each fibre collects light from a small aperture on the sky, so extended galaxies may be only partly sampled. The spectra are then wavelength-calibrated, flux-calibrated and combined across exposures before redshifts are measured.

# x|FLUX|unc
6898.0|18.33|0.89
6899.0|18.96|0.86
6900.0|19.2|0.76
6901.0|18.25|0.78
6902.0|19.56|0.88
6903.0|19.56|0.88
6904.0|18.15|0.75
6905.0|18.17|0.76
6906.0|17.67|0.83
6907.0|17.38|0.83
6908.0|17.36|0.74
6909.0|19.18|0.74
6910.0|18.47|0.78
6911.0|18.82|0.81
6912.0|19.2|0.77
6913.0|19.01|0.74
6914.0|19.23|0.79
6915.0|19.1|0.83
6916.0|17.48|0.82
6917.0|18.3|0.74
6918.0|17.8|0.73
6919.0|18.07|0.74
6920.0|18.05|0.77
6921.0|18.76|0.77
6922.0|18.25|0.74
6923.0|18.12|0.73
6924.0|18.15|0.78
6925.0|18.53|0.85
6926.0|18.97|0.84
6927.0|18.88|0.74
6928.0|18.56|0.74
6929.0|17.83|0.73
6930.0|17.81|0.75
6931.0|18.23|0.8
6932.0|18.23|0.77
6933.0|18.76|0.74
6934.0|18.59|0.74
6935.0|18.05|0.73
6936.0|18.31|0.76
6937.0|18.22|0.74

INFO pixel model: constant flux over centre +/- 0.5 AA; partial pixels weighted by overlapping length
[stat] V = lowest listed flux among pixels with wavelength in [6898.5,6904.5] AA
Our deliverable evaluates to 18.15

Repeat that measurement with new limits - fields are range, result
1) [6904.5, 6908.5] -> 17.36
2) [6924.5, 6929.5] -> 17.83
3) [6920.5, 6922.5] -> 18.25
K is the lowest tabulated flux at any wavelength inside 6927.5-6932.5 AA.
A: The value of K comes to 17.81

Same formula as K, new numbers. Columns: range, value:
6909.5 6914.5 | 18.47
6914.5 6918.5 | 17.48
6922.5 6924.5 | 18.12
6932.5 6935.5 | 18.05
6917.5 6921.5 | 17.8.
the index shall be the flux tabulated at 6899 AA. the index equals 18.96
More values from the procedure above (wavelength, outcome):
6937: 18.22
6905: 18.17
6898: 18.33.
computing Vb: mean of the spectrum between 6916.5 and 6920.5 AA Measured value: 18.1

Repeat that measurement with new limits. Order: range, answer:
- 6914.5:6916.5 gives 18.3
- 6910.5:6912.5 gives 19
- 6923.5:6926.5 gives 18.6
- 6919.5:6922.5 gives 18.4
